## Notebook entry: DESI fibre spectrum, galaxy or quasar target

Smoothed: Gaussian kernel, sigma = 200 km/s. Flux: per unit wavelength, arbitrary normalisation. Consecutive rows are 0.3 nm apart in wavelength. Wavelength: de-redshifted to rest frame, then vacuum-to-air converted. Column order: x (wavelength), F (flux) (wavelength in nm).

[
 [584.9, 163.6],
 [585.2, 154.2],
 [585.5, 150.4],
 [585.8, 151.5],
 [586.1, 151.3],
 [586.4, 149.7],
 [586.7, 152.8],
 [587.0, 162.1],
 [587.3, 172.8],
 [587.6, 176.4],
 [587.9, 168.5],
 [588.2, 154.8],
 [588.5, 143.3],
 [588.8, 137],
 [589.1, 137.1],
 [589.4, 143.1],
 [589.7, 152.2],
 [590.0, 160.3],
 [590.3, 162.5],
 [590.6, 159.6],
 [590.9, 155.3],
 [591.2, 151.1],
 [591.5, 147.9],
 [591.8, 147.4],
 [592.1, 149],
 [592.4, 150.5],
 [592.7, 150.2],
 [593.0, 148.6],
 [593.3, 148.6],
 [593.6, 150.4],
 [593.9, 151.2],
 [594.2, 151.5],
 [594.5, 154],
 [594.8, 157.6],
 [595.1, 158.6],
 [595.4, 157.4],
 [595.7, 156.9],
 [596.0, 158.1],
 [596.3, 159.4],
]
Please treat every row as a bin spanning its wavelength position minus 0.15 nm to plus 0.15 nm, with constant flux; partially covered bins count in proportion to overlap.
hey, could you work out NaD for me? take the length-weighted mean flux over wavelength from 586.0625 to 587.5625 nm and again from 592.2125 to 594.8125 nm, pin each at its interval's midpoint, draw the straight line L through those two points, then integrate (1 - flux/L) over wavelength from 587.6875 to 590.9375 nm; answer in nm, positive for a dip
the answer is 0.08 nm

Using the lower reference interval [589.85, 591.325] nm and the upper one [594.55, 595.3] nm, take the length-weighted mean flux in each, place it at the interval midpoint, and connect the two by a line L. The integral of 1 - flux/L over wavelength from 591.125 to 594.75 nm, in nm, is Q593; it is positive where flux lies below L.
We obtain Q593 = 0.17 nm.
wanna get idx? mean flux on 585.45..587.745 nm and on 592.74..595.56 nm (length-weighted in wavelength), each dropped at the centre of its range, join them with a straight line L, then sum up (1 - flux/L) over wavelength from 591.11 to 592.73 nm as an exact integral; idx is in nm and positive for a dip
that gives 0.06 nm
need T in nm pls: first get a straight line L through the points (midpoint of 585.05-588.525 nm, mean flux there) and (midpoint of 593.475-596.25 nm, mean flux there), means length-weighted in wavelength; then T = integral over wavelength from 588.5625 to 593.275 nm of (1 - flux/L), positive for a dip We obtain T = 0.20 nm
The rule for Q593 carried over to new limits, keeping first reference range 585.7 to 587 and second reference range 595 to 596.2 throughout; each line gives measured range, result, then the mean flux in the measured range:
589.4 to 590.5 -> -0.01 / 156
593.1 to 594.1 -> 0.04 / 150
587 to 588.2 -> -0.12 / 169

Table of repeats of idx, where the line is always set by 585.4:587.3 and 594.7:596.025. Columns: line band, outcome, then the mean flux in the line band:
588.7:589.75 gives 0.094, 142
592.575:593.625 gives 0.051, 149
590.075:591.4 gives -0.007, 157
